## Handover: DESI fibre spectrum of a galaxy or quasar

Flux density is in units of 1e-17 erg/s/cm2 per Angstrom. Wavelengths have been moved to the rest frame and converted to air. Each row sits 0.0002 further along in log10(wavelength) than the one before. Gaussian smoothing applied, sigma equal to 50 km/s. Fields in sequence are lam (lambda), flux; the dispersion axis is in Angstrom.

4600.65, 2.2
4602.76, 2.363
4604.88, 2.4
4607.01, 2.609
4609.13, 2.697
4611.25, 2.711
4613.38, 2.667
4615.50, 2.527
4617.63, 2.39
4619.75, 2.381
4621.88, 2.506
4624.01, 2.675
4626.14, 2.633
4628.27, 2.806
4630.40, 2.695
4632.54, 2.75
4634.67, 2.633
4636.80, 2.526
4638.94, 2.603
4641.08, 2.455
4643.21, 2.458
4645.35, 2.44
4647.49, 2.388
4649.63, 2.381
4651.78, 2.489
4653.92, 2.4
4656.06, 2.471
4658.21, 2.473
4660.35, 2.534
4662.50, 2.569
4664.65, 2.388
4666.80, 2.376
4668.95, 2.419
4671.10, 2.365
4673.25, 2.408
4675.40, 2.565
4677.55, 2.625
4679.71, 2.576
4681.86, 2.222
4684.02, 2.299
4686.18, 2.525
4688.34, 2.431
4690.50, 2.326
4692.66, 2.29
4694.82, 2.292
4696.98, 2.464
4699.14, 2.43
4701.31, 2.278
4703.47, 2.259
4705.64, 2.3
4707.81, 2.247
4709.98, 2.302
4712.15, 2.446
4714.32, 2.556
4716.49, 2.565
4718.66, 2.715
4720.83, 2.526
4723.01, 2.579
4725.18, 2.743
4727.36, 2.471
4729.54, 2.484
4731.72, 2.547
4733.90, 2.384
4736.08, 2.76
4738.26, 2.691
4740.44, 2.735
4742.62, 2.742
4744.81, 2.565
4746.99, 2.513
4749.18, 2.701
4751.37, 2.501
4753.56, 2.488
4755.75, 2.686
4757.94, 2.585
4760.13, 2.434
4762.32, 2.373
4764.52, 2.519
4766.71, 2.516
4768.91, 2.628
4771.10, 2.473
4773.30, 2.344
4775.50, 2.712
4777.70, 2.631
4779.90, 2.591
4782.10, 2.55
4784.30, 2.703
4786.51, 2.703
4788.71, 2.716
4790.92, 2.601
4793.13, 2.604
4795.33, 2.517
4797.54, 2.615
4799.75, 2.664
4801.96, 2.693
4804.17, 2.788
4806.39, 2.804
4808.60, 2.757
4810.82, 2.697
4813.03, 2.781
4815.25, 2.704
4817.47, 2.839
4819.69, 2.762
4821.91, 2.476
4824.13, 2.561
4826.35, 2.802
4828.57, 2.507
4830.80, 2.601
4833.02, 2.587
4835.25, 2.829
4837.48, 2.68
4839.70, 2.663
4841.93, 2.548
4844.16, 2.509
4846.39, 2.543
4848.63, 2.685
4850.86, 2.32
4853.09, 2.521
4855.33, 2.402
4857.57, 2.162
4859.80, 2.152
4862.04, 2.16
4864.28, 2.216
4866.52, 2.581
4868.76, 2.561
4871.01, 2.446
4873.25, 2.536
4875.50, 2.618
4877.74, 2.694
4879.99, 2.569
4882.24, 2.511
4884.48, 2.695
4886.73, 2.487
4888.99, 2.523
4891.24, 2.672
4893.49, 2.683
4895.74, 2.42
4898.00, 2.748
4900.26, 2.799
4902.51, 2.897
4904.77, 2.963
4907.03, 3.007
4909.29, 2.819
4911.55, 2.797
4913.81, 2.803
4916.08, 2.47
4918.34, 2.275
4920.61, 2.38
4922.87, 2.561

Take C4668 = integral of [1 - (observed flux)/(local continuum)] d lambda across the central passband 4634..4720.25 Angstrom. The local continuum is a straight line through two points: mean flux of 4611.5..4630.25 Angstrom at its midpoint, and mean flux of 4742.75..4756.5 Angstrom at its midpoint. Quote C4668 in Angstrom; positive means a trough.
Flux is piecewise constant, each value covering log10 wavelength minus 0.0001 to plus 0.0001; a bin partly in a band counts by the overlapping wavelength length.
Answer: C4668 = 4.9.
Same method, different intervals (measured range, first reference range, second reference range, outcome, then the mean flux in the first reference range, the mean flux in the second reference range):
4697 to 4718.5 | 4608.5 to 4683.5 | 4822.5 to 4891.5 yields 1.06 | 2.52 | 2.52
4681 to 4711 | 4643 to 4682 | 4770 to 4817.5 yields 2.06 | 2.46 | 2.65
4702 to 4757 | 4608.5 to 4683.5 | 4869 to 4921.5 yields 0.45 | 2.52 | 2.64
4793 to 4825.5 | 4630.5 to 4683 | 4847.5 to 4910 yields -1.90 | 2.48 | 2.56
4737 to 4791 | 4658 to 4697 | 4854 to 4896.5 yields -3.05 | 2.43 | 2.48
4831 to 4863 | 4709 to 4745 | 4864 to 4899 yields 1.03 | 2.58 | 2.57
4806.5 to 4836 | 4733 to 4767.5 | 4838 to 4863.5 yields -2.57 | 2.58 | 2.43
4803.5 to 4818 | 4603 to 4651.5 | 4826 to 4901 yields -1.26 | 2.56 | 2.54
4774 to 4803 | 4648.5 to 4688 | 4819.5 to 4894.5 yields -1.52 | 2.45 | 2.53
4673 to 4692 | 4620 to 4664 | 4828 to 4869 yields 0.66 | 2.54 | 2.48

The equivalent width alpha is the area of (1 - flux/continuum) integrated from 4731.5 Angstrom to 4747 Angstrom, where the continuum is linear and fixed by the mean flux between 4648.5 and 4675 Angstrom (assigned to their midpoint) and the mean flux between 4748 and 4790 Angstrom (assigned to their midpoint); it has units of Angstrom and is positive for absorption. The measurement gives -0.6 Angstrom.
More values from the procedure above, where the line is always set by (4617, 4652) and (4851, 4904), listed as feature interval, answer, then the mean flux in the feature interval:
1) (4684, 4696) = 0.8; 2.37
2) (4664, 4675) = 0.6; 2.4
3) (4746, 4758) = -0.2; 2.58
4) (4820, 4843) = -0.9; 2.63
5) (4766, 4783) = -0.2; 2.56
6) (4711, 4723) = -0.1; 2.56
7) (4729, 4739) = -0.1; 2.57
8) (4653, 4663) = 0.2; 2.49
